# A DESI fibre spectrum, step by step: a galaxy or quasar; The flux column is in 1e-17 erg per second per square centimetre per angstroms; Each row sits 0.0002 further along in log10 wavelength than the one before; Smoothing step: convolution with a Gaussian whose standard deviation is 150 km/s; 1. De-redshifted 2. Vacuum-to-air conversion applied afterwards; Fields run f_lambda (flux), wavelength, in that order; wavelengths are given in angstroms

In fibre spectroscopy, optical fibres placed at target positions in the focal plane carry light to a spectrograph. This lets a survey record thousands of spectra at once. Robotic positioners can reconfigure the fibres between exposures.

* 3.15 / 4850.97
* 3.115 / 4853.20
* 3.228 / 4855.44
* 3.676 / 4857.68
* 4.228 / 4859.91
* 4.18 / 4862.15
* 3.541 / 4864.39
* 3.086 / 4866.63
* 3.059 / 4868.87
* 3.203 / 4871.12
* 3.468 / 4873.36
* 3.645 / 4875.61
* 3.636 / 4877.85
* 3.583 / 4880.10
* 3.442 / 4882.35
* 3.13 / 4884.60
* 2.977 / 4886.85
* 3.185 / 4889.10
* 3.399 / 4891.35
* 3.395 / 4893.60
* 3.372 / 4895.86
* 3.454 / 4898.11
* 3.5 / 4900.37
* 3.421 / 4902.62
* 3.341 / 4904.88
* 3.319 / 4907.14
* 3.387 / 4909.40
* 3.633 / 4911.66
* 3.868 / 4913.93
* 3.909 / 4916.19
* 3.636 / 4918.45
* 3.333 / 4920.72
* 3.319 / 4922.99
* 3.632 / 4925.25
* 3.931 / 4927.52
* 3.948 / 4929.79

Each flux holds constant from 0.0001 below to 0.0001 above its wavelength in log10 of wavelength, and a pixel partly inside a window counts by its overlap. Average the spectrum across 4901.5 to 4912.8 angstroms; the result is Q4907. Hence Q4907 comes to 3.42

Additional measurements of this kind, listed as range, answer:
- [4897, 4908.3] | 3.41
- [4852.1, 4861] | 3.56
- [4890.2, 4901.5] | 3.43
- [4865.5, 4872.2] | 3.11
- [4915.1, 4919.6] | 3.77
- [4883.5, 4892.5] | 3.18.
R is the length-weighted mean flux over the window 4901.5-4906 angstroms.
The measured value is 3.38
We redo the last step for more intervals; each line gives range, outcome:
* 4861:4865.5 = 3.86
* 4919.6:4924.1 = 3.32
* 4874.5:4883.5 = 3.57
